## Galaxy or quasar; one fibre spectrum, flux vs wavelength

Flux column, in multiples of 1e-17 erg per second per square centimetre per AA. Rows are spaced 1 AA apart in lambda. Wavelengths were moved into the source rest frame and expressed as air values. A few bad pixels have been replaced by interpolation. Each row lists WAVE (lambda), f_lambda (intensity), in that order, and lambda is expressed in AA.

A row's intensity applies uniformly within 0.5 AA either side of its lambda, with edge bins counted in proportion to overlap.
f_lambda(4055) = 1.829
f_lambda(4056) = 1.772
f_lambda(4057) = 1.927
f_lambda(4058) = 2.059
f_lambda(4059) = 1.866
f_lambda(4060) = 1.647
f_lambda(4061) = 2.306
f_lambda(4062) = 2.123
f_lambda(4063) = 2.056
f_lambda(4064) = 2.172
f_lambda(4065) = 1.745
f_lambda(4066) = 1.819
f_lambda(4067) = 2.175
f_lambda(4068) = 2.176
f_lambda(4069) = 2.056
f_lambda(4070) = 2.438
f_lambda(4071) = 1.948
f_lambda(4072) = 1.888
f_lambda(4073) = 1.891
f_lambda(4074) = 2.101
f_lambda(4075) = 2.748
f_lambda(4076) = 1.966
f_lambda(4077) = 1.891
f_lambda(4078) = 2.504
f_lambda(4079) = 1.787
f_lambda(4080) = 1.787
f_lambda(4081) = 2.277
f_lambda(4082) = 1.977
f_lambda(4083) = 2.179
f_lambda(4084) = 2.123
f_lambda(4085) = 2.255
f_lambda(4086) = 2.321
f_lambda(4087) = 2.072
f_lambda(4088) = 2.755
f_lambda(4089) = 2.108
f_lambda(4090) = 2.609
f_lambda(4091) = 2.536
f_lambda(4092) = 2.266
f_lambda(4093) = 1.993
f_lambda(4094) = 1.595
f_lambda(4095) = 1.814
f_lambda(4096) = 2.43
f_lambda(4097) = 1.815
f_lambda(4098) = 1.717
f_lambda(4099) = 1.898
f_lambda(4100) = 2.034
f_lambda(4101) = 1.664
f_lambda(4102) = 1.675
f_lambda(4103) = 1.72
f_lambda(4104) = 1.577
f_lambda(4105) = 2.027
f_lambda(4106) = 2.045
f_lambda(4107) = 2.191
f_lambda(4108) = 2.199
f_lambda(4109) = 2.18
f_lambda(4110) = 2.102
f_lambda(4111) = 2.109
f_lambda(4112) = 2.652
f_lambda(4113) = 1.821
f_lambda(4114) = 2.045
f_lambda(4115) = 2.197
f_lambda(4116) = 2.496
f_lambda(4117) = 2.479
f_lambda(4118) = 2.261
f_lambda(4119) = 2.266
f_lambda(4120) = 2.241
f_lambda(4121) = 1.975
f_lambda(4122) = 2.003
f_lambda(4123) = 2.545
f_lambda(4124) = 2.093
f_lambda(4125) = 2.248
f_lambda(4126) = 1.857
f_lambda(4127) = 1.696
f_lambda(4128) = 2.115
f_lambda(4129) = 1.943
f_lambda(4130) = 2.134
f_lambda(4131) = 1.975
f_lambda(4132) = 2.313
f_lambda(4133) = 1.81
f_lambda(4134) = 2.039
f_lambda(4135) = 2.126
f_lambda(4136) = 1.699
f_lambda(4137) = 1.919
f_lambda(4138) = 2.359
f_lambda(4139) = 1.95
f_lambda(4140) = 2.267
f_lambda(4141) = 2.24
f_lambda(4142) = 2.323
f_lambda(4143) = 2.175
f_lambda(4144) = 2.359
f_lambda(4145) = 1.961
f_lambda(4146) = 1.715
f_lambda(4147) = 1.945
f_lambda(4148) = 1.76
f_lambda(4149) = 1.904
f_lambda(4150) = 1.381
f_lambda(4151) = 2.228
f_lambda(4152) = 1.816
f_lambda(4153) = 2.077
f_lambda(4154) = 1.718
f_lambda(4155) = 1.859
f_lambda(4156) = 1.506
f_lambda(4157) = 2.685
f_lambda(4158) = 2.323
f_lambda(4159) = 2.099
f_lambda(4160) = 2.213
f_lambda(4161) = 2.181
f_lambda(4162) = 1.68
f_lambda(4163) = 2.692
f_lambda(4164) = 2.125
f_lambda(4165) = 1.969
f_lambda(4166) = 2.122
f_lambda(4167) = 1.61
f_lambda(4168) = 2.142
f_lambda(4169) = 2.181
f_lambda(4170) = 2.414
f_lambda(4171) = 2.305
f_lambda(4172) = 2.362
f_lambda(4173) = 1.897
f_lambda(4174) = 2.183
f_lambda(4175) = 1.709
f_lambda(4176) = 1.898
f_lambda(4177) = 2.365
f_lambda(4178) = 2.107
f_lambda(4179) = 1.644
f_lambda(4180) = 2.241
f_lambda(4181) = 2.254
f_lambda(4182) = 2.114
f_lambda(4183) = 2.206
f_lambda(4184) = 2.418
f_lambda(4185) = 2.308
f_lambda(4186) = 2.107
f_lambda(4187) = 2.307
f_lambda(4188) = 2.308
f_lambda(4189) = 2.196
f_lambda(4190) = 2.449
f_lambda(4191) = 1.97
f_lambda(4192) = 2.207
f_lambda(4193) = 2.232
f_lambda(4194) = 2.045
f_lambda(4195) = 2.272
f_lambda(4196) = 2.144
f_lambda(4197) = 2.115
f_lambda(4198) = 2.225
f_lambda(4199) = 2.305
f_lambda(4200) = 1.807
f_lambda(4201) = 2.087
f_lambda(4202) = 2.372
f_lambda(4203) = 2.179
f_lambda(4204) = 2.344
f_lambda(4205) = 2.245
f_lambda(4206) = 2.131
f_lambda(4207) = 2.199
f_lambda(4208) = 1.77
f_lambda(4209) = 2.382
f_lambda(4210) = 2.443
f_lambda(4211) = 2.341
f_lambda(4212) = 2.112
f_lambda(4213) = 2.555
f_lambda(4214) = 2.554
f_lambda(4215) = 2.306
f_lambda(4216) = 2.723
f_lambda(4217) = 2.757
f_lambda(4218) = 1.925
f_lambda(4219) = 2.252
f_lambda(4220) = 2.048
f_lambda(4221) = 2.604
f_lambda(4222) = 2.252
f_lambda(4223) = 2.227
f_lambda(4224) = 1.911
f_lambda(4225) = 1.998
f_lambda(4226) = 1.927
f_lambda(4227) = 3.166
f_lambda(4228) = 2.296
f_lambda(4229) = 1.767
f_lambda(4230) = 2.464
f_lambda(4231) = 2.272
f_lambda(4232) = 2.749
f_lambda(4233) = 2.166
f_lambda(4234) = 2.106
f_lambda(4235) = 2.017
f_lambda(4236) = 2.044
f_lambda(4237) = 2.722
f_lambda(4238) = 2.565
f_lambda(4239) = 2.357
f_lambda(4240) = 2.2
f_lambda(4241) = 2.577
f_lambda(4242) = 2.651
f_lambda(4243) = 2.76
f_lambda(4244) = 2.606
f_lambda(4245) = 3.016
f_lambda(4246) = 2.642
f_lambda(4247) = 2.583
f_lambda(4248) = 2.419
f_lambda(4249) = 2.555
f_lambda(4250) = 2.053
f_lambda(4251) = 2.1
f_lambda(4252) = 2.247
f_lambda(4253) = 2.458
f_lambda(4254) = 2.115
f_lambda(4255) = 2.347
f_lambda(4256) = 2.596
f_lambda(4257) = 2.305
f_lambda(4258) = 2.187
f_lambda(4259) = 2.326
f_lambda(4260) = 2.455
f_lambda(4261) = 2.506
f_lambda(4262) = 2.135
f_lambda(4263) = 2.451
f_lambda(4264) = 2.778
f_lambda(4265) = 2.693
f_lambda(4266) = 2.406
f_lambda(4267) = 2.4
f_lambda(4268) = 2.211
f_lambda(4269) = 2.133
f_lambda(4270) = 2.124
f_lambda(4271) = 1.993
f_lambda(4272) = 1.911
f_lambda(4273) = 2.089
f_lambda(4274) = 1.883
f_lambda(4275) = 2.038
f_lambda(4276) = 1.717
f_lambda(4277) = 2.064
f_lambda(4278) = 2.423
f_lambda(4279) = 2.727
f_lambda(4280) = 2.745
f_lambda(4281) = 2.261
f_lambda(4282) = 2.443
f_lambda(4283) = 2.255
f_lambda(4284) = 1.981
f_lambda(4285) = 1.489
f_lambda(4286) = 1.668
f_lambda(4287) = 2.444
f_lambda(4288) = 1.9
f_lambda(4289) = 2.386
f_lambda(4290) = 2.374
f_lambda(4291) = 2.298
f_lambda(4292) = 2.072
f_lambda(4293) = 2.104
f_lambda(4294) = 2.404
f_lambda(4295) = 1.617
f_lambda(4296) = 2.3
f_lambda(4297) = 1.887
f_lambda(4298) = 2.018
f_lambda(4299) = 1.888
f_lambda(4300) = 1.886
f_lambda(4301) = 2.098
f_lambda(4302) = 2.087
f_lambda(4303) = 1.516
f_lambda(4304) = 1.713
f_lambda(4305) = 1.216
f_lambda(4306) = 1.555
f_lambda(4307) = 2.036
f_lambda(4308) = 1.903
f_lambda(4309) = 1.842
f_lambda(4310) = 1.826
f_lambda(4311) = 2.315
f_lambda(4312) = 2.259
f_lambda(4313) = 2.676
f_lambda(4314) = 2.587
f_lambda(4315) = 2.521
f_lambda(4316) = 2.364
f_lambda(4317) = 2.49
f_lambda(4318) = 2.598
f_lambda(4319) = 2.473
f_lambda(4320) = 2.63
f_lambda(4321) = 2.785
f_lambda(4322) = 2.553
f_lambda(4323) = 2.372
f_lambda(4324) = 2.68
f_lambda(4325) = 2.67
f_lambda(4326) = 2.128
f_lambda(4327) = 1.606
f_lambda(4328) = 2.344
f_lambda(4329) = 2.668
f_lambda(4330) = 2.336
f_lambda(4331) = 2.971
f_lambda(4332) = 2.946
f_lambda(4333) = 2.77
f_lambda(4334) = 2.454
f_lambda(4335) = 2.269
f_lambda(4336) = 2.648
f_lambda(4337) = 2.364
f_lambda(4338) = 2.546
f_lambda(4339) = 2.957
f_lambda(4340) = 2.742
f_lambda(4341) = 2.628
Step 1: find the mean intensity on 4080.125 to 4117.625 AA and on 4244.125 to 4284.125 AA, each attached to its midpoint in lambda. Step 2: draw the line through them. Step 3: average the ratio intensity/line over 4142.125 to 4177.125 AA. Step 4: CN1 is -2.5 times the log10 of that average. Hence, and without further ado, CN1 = 0.073 mag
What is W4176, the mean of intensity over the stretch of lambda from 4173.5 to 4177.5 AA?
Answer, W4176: 2.04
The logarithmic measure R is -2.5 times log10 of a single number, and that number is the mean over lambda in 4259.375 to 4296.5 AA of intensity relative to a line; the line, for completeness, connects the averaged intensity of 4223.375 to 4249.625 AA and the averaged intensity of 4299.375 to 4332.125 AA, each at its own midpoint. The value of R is 0.05 mag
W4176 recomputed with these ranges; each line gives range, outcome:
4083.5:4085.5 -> 2.19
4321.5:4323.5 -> 2.46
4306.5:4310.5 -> 1.9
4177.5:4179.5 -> 1.88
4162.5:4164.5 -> 2.41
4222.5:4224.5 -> 2.07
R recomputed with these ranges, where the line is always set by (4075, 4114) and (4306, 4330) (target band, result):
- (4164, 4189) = 0.02 mag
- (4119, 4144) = 0.01 mag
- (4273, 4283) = 0.02 mag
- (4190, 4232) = -0.02 mag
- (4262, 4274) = 0.01 mag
